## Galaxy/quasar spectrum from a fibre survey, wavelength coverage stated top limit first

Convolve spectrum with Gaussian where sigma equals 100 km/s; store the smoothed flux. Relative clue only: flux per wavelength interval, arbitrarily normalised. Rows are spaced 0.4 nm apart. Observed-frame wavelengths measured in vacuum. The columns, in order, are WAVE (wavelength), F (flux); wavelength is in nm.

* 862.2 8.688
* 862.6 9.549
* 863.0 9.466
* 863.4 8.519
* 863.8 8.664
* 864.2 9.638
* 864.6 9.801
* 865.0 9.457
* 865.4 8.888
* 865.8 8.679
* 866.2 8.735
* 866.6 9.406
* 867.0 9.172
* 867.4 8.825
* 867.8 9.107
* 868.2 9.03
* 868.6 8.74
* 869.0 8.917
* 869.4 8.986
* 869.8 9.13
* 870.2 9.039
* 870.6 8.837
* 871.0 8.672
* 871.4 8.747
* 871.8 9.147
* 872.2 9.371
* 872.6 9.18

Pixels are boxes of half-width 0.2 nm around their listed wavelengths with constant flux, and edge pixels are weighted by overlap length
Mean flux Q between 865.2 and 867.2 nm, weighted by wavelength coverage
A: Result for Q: 8.98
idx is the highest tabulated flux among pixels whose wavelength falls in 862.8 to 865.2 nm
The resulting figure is 9.801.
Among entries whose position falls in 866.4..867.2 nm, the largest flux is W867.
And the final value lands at 9.406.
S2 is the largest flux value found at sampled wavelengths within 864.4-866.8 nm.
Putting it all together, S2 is 9.801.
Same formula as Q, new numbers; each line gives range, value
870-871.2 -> 8.85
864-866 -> 9.29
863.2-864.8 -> 9.16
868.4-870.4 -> 8.96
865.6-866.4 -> 8.71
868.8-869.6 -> 8.95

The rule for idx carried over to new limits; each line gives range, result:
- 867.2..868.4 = 9.107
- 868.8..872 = 9.147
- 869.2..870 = 9.13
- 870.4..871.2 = 8.837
